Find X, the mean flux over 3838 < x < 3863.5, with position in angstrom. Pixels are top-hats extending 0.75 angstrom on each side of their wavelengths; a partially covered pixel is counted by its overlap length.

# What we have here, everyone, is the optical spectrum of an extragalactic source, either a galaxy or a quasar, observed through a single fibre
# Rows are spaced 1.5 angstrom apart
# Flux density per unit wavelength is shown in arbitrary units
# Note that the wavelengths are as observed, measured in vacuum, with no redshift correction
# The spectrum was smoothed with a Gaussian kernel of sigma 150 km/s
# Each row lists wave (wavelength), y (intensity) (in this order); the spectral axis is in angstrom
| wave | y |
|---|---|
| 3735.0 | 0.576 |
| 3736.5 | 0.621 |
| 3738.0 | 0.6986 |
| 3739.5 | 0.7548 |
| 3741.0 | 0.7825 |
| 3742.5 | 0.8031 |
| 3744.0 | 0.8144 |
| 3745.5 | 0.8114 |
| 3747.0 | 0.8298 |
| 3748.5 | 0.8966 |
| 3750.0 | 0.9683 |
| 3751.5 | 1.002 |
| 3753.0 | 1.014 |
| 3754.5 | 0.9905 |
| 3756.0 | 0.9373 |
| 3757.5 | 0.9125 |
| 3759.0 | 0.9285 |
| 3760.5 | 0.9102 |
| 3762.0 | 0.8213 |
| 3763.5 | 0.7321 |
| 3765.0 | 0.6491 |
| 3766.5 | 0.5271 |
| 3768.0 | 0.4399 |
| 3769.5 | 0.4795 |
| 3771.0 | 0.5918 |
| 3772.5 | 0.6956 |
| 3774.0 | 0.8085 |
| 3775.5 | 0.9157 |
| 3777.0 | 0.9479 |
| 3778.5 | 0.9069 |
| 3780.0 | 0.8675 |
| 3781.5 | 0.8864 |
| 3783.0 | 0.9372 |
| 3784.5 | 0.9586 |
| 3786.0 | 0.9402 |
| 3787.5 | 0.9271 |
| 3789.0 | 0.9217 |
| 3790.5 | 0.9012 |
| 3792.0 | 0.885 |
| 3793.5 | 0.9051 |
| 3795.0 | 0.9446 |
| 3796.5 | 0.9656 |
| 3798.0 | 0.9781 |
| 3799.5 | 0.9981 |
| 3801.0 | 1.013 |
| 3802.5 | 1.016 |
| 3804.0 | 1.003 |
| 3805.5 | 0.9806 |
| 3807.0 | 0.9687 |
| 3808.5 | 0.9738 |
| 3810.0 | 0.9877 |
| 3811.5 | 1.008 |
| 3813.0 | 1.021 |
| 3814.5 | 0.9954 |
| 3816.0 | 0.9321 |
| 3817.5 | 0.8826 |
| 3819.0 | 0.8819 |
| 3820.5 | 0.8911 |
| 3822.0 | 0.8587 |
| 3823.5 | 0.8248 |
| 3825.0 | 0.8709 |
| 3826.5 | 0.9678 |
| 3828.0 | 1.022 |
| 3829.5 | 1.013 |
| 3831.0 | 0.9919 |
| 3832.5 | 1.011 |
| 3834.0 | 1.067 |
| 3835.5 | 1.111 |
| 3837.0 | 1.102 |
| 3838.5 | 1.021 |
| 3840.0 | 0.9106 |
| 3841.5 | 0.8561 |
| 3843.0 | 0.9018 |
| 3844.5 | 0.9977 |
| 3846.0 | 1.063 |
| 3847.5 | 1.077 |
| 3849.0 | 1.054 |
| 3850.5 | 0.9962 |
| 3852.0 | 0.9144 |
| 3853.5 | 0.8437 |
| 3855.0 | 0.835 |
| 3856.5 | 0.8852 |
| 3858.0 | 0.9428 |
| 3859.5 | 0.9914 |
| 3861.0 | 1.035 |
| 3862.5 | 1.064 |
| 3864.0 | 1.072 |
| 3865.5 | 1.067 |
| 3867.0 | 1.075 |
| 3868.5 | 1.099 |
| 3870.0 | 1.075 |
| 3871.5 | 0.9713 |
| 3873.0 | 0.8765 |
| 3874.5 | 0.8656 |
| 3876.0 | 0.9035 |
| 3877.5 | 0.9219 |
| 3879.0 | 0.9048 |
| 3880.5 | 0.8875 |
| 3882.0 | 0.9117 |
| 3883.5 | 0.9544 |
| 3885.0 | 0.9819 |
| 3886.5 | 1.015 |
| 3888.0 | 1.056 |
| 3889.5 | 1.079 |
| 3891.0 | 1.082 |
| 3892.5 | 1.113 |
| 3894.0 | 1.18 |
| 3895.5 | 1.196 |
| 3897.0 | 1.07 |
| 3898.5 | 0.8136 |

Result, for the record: 0.965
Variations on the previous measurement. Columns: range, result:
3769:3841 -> 0.932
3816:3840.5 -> 0.964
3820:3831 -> 0.927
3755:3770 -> 0.742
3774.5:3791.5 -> 0.917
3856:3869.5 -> 1.03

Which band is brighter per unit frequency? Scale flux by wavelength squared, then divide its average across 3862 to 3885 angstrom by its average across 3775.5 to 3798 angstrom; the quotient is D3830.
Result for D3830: 1.11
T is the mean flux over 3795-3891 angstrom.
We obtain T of 0.976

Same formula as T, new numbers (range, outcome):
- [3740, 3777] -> 0.805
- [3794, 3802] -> 0.979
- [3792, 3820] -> 0.967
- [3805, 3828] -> 0.939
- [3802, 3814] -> 0.994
